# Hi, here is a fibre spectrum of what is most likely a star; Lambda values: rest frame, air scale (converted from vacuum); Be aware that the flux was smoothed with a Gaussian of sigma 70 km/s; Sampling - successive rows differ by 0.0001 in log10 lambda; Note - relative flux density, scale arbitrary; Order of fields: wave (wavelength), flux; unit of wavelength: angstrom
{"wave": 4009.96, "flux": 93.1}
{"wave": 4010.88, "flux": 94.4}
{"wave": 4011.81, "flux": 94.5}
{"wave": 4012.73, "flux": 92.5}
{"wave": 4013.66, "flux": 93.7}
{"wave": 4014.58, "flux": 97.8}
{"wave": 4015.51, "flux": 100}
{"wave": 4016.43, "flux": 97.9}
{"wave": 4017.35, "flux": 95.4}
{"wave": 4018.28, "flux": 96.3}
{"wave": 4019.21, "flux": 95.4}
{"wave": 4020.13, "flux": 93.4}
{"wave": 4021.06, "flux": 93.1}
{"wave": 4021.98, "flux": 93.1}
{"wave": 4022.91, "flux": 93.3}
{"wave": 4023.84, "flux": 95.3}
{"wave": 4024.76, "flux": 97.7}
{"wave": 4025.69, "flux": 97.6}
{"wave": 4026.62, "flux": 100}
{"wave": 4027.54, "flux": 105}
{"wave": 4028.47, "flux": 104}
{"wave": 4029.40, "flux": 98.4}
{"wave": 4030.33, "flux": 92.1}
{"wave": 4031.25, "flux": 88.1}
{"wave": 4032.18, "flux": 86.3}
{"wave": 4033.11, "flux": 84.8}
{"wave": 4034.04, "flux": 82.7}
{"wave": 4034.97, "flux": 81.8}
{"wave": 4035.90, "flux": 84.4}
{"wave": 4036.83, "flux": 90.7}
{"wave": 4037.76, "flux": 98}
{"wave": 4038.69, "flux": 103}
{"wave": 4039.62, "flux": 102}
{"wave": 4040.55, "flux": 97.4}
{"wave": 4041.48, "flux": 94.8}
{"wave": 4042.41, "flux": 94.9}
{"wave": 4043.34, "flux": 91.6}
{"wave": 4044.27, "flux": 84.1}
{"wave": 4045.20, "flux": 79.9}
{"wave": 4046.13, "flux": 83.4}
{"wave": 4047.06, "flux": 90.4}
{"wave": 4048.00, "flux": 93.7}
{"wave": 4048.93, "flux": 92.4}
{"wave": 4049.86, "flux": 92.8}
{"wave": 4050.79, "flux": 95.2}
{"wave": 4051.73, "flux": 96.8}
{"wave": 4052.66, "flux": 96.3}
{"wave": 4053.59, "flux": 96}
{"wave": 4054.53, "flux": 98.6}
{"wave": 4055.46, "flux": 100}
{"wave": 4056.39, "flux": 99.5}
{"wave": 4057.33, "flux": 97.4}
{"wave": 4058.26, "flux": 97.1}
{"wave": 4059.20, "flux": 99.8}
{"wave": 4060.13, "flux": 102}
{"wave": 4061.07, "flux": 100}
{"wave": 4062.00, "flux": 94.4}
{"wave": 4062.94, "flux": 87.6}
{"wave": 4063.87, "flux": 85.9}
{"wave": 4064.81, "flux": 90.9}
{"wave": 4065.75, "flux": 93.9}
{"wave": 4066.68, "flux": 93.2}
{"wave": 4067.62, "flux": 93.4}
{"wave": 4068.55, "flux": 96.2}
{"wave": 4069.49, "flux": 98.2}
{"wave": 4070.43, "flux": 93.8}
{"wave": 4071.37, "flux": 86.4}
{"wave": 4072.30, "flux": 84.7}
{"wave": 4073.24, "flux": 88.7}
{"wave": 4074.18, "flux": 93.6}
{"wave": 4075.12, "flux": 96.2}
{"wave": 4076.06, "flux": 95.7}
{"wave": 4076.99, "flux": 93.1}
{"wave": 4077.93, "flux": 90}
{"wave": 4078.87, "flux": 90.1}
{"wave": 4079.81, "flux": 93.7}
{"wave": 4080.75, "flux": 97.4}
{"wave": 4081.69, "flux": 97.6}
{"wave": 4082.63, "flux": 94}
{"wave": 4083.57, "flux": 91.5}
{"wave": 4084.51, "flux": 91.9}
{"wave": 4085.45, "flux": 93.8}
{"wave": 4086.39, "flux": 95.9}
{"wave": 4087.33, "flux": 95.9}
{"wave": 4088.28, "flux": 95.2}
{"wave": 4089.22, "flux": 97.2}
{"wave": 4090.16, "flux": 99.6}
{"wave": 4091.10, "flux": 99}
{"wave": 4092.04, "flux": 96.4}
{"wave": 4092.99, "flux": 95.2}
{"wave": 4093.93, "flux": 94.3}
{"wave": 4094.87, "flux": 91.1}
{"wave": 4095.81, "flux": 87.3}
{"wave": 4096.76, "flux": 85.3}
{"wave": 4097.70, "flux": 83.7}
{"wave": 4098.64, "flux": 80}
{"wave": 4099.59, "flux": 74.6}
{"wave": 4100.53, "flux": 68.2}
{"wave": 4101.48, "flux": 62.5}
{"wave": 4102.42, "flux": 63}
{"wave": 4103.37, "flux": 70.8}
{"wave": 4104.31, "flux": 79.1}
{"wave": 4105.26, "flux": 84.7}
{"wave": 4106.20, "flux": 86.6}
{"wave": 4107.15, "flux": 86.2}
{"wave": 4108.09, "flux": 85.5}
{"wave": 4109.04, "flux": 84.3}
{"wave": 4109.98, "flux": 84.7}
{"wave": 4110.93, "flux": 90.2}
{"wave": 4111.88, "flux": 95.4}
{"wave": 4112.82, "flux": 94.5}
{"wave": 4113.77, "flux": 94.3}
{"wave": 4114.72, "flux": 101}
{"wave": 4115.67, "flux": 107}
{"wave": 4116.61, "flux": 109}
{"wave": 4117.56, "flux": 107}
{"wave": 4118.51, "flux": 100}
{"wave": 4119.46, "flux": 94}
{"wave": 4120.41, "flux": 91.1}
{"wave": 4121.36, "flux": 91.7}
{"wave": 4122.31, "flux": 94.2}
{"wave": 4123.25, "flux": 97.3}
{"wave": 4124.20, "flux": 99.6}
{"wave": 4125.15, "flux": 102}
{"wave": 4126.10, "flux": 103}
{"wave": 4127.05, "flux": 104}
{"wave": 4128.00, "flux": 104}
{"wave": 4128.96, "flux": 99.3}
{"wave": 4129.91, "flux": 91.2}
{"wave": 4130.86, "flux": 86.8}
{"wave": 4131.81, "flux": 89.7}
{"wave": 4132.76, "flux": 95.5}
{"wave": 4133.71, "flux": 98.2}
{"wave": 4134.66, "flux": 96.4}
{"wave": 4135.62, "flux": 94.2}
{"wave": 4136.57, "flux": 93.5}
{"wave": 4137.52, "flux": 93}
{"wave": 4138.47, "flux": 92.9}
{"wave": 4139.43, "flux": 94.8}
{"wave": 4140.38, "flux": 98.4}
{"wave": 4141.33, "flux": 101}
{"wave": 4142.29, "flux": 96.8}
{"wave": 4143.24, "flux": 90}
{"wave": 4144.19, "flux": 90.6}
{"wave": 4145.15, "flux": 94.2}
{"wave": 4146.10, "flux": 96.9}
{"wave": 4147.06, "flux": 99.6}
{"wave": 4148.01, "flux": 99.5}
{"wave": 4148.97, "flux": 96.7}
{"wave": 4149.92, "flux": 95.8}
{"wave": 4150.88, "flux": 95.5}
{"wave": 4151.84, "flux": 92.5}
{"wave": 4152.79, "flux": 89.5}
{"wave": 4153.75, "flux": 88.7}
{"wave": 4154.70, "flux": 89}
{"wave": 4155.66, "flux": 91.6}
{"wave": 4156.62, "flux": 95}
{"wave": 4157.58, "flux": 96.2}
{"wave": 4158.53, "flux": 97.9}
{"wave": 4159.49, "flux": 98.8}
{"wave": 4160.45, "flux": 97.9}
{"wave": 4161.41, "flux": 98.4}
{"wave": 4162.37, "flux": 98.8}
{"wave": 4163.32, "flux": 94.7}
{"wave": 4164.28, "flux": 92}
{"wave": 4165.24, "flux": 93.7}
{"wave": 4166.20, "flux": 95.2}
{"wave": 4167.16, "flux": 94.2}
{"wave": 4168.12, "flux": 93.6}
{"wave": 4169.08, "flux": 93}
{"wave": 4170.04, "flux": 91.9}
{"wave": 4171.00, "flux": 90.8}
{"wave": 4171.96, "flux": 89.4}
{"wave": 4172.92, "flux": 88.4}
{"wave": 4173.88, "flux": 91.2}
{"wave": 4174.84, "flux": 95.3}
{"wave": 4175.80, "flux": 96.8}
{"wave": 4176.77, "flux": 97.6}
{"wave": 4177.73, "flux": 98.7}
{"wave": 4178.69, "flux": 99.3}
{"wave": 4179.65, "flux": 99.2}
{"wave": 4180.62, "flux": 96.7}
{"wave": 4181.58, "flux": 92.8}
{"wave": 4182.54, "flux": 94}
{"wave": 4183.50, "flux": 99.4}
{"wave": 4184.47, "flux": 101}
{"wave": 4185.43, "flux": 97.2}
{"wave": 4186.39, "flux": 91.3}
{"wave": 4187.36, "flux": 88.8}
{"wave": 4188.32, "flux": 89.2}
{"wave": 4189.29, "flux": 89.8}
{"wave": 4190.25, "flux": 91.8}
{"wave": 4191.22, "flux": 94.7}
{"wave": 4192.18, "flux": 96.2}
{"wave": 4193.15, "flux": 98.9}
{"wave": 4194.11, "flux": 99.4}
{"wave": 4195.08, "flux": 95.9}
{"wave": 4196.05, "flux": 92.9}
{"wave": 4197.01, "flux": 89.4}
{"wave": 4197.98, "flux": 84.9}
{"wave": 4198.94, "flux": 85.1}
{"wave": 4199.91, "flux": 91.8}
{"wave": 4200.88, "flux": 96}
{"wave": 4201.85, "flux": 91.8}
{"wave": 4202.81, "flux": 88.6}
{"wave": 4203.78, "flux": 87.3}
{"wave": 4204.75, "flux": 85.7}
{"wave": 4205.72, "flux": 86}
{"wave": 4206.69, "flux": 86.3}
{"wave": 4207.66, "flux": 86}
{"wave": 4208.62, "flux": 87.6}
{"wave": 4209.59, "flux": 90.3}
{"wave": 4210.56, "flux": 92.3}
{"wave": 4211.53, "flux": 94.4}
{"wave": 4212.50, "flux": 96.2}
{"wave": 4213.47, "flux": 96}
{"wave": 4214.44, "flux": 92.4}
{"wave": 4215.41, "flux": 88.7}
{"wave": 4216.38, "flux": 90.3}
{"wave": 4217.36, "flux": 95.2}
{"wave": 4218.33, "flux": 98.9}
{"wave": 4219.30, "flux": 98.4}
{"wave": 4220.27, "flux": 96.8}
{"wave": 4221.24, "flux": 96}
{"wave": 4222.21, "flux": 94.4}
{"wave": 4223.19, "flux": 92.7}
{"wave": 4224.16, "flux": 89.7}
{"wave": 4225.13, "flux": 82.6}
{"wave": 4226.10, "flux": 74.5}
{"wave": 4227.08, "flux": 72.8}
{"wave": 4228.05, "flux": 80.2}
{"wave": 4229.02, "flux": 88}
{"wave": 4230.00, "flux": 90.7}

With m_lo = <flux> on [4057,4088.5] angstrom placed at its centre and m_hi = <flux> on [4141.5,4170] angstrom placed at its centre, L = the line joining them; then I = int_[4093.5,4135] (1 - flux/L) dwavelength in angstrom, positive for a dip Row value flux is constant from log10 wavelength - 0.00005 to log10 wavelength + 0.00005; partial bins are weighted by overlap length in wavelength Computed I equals 1.6 angstrom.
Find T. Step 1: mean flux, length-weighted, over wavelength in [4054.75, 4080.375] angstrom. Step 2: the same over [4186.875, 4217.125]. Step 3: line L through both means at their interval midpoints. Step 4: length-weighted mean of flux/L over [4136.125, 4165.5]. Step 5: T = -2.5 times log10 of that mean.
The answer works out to -0.03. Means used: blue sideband 94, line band 95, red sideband 91.1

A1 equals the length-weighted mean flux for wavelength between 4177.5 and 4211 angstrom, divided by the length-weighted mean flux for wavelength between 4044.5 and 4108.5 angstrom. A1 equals 1.02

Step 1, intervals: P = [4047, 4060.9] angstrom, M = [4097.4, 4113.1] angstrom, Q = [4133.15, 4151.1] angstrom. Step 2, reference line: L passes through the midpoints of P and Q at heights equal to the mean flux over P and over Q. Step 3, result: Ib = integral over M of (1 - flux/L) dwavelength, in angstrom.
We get 2.5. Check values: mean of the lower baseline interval 96.7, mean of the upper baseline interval 95.7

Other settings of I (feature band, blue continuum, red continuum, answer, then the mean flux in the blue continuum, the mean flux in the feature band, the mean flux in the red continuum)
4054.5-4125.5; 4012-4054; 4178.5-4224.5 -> 1.06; 93.6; 92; 92.8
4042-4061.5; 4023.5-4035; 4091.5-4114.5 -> -0.75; 93.8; 94.4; 84.3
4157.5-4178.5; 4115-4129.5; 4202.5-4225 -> 0.24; 100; 94.8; 91.6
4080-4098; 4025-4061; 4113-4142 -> 0.38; 94.1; 93.9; 97.4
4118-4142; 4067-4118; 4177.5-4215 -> -1.32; 90.5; 96.2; 92.7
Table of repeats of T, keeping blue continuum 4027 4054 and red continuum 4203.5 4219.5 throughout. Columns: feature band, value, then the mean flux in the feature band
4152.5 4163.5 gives -0.04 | 94.8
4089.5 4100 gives 0.03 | 89.9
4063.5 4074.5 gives 0.01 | 91.6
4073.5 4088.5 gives -0.02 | 94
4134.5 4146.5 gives -0.04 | 94.8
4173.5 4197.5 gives -0.04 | 95.1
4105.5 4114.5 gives 0.03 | 89.3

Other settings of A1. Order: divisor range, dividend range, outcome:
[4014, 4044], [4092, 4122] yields 0.93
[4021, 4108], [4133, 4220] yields 1.02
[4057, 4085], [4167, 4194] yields 1.01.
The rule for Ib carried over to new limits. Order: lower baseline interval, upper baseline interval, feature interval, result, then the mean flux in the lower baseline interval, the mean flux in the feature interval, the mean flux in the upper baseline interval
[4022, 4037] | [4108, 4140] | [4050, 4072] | -0.34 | 92.7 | 95.2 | 96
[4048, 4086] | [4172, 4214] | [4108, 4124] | -0.34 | 94.3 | 95.7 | 92.8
